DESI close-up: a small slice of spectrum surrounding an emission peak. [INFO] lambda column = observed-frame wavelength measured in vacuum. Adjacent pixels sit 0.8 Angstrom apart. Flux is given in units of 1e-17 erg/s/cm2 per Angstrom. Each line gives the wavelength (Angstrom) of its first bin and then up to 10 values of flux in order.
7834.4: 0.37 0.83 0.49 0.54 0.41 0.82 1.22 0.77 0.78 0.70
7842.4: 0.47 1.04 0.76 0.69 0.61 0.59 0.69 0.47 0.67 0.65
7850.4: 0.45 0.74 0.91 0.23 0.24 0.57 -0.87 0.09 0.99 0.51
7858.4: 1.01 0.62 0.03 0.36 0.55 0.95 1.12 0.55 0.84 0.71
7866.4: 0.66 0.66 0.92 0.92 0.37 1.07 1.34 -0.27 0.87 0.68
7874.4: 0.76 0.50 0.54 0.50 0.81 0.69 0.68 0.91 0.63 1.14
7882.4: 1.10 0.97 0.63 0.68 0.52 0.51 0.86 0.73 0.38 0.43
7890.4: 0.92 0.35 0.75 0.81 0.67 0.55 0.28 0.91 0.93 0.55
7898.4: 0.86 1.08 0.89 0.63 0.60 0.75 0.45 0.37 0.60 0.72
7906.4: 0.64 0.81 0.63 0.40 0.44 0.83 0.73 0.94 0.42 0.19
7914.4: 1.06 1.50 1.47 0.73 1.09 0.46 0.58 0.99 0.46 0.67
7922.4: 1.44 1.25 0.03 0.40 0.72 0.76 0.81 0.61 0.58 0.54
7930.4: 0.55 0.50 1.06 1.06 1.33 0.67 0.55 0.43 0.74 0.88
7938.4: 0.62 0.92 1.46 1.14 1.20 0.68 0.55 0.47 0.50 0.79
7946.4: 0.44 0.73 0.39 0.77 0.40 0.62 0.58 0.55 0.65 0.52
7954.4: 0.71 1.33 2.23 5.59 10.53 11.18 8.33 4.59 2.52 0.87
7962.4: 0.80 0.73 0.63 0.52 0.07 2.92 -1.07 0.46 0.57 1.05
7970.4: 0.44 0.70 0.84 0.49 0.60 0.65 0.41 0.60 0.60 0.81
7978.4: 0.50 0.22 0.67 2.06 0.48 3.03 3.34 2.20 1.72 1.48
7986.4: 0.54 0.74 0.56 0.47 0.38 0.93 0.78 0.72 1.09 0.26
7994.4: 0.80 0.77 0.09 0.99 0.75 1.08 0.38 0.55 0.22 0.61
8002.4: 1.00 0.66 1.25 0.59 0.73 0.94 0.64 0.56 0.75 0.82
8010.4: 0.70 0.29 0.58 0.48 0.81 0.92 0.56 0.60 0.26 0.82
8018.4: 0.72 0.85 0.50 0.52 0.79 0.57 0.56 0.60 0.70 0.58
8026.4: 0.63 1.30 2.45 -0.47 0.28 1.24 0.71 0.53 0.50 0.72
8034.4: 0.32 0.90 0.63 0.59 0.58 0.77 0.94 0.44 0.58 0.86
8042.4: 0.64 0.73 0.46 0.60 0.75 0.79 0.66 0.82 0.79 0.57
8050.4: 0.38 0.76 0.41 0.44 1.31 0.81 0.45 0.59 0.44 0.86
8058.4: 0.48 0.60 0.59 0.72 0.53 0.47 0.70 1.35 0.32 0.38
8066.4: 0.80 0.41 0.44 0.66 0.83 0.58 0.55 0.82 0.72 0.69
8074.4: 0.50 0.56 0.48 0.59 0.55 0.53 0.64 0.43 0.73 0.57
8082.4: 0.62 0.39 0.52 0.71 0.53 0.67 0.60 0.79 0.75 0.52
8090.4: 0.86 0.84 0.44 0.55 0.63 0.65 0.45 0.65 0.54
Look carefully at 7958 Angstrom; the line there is H-alpha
